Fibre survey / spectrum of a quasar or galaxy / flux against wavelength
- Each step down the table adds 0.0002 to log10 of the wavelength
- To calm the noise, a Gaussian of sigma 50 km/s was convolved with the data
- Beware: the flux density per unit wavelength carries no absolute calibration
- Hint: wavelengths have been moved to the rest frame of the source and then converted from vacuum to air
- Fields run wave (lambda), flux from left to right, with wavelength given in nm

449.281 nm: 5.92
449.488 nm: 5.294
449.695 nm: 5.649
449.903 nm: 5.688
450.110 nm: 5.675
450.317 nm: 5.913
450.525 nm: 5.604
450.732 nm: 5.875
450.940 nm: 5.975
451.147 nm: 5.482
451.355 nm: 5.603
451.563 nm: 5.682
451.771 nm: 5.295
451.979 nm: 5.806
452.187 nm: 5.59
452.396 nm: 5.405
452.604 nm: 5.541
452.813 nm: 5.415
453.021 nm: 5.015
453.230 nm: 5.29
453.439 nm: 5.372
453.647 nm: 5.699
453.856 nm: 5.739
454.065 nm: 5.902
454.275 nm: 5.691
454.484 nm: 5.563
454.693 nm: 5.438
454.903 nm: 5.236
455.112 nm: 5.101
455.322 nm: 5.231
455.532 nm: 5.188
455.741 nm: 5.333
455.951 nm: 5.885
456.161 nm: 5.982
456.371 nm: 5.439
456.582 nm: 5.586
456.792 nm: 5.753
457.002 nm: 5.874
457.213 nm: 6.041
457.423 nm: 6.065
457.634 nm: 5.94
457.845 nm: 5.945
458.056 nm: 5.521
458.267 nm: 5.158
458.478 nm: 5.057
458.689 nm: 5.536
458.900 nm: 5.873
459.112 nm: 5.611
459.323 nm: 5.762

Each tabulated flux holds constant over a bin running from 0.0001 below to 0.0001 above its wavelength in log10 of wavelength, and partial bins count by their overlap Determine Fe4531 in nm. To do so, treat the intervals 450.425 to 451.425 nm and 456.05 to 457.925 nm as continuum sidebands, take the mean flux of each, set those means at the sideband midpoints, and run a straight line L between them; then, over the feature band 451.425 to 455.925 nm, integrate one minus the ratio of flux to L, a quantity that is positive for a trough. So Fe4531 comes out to 0.24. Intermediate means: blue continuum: 5.72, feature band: 5.46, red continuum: 5.85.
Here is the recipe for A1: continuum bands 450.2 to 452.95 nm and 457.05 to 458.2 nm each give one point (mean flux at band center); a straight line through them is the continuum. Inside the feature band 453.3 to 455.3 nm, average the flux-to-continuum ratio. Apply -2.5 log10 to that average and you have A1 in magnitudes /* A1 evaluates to 0.043 mag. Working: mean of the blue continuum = 5.62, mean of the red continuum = 5.87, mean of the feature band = 5.51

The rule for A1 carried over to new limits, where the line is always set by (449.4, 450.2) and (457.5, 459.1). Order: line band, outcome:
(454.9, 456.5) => 0.028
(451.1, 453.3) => 0.022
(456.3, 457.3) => -0.030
